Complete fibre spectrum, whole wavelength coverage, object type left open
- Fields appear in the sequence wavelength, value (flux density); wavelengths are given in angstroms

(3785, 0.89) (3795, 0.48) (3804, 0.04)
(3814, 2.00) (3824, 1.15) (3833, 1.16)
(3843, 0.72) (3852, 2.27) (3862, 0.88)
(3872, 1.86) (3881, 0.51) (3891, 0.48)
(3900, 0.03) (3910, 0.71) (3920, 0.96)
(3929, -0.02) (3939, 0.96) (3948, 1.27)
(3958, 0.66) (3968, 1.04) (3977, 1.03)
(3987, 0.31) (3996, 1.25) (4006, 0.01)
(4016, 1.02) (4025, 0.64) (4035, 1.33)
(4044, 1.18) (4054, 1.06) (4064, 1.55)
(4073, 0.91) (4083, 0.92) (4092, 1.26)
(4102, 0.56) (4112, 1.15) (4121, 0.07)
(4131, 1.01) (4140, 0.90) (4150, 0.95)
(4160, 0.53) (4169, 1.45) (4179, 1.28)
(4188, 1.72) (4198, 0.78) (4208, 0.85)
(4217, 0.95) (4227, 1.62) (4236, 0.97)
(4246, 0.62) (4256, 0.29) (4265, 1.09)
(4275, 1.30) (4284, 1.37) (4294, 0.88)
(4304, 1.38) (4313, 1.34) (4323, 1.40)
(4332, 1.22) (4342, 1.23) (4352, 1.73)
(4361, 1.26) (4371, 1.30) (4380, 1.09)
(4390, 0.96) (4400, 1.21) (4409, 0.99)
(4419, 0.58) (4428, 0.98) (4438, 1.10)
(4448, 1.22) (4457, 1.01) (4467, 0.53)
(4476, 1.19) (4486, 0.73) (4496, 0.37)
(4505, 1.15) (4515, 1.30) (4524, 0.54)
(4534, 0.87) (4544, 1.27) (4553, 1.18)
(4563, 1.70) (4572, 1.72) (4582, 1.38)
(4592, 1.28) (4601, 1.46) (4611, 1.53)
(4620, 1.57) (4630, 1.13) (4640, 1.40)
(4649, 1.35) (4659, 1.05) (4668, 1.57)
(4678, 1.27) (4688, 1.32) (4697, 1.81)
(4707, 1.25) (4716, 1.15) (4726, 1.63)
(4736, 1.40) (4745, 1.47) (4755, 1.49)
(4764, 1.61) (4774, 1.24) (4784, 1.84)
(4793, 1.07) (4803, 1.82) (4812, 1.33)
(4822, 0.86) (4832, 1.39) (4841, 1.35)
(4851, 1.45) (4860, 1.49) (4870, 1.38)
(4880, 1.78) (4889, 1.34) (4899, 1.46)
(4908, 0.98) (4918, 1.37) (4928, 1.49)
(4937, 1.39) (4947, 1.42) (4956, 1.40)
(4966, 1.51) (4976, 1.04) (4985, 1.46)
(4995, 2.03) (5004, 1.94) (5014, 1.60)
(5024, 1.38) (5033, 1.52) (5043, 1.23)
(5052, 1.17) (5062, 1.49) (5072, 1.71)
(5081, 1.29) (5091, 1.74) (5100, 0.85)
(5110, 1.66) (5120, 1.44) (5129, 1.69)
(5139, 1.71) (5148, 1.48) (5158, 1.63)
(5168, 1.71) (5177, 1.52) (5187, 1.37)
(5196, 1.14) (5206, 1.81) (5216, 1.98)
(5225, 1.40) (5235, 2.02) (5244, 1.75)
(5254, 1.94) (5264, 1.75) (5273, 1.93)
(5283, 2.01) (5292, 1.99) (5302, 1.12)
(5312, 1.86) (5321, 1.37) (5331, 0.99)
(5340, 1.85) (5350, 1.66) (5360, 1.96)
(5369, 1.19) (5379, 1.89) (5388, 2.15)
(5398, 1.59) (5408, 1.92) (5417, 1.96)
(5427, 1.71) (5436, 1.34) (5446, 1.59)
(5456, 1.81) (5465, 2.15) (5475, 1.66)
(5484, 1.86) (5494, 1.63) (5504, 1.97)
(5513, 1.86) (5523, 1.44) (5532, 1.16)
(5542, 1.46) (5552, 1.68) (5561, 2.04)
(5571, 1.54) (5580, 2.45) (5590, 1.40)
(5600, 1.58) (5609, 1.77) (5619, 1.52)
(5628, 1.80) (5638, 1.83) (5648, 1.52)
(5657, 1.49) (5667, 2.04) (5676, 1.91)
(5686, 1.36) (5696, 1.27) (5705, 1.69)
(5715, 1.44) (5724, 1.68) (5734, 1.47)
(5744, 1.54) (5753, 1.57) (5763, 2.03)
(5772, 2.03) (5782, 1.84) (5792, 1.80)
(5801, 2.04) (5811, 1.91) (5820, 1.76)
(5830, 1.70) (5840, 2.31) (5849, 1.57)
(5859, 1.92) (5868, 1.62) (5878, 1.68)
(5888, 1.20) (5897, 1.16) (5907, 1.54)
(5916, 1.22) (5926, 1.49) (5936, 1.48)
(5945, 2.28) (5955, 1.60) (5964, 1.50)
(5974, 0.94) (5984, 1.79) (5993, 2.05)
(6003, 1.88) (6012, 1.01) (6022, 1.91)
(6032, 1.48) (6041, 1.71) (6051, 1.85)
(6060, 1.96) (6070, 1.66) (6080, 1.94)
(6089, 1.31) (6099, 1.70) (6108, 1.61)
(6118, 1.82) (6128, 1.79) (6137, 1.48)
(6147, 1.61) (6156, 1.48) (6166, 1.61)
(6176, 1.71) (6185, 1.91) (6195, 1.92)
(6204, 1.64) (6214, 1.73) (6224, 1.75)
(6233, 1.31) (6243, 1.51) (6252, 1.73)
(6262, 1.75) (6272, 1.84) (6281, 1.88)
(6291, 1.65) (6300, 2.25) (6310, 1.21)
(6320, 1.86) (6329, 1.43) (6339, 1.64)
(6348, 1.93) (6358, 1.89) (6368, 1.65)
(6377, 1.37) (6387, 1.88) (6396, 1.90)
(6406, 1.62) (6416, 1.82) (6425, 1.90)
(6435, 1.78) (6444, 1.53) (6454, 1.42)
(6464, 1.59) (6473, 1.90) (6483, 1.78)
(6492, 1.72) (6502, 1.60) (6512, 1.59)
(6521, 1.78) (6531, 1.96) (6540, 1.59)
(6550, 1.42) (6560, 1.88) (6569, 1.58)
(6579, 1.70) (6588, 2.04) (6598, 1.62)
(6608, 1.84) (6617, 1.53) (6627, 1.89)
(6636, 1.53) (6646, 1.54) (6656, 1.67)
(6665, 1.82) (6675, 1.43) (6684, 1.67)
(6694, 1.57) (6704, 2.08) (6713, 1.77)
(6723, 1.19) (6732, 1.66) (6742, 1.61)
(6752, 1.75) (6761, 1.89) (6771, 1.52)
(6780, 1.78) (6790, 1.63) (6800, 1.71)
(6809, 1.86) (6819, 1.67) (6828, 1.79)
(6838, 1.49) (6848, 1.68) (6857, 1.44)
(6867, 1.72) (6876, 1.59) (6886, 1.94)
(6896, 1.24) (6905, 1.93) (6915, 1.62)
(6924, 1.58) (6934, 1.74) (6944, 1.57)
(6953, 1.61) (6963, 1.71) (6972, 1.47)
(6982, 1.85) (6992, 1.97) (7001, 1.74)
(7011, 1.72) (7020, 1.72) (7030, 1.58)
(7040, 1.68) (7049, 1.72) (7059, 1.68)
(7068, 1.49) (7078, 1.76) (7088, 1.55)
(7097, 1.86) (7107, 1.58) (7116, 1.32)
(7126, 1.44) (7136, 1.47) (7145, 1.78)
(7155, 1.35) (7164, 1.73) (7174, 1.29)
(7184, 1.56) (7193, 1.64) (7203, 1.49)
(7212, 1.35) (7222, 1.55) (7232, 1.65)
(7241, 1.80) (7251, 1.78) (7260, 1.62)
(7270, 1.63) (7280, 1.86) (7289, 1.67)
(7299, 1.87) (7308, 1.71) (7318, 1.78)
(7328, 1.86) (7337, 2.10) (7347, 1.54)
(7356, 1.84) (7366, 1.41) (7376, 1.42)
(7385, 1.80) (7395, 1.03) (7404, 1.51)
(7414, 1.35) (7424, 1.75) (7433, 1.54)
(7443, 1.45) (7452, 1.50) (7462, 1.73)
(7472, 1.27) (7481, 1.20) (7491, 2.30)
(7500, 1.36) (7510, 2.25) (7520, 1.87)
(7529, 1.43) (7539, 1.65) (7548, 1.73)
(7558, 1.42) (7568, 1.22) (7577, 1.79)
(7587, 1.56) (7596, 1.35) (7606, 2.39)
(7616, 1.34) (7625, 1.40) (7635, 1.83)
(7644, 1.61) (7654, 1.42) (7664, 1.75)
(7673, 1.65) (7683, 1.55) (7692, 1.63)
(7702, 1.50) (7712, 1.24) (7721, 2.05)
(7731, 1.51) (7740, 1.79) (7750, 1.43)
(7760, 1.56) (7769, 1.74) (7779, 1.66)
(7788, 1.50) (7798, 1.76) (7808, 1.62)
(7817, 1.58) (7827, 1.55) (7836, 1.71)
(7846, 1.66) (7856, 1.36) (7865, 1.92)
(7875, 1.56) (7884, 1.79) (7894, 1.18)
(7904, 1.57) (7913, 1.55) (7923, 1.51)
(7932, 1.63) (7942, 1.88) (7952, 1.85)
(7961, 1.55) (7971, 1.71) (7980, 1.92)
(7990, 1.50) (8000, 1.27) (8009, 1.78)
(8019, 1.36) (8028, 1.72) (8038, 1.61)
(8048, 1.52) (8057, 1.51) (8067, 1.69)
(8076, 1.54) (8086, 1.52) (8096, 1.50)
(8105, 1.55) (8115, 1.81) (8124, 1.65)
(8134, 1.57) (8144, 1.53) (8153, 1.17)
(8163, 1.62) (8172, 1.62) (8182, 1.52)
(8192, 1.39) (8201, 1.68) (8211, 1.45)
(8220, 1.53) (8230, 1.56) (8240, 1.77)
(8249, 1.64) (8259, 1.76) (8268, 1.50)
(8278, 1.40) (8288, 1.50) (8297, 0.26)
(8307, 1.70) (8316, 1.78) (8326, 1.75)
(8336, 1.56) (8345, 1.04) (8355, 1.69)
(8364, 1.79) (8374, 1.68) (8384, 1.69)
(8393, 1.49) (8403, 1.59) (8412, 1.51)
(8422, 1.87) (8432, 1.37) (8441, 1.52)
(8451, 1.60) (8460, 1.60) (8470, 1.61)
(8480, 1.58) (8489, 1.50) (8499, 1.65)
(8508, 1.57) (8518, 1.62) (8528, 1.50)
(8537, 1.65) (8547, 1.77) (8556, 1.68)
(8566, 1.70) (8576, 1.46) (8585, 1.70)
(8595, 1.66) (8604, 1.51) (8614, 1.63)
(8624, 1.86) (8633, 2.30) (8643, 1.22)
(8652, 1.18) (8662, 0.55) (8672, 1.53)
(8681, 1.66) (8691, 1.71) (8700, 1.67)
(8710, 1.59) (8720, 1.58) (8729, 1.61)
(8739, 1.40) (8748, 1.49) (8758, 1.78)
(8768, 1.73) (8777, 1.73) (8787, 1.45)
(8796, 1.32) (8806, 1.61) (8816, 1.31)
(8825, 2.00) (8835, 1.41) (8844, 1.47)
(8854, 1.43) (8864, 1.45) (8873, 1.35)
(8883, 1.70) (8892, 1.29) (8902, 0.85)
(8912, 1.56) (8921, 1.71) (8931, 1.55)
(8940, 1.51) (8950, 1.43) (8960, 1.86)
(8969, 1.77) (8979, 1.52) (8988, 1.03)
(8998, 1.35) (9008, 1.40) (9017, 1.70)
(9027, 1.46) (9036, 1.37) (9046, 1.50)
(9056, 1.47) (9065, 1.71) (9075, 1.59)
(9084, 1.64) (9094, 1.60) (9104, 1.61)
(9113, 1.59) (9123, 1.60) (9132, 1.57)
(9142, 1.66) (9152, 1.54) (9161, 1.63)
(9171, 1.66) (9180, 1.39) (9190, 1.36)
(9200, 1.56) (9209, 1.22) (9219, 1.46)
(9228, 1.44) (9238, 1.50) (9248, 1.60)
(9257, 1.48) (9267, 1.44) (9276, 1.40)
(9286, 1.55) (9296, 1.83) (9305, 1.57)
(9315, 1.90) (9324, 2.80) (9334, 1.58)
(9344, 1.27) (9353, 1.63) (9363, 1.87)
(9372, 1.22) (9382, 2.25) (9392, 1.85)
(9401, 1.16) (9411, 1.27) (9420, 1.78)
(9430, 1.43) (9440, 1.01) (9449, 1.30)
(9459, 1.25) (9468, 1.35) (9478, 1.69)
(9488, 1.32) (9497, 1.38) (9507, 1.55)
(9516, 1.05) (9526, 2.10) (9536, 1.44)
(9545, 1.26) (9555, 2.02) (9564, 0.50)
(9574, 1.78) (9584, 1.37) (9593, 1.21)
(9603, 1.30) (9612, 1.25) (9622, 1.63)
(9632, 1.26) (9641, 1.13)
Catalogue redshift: 0.141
